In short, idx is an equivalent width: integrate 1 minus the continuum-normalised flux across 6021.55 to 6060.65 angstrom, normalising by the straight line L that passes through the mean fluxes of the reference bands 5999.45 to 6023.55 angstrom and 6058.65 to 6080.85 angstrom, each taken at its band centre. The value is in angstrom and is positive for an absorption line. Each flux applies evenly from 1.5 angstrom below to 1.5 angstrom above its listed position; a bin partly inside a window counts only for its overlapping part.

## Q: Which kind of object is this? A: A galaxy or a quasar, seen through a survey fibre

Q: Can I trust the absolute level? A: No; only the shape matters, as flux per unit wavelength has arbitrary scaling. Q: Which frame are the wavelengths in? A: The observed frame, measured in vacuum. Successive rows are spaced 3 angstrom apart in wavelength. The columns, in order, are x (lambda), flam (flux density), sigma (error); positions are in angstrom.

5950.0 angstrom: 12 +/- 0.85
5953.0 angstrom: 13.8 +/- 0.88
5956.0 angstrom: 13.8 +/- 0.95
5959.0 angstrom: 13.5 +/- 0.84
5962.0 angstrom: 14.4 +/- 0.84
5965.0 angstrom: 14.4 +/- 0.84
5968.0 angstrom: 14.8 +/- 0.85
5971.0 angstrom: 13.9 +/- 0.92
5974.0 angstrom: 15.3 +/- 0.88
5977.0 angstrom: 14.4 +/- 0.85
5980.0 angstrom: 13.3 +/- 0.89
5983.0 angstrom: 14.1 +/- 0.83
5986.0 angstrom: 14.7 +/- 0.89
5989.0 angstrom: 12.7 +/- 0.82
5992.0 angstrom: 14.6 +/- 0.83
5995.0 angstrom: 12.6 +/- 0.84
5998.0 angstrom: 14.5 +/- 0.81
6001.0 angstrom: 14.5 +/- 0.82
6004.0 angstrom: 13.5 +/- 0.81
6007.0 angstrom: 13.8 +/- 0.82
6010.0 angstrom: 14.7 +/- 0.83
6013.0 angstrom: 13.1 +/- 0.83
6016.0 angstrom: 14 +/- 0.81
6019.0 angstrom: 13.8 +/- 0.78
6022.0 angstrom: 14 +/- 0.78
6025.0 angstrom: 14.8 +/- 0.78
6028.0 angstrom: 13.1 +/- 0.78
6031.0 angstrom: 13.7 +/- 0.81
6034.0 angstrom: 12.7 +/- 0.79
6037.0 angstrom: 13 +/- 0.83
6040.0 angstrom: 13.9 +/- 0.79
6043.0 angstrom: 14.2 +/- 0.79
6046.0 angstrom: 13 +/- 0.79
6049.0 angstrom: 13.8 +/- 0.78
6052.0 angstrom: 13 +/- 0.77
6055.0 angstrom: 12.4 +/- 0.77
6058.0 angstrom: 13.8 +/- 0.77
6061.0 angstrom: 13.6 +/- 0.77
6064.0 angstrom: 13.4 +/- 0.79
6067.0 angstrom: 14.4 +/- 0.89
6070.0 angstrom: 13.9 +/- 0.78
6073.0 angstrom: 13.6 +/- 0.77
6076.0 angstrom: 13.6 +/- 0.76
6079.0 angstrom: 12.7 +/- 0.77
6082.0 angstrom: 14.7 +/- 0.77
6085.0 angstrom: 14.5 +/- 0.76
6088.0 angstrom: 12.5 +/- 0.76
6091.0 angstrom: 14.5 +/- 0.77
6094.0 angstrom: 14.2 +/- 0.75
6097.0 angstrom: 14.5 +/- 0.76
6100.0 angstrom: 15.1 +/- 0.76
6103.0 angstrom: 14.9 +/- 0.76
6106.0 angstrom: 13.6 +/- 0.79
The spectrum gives 0.83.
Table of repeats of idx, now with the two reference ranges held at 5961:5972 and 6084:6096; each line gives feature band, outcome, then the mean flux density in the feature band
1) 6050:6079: 1.11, 13.5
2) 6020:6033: 0.29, 13.9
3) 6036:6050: 0.51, 13.6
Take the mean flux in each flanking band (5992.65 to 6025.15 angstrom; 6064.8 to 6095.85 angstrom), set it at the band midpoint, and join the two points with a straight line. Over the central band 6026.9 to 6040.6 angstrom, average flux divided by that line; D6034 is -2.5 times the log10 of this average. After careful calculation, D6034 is 0.05 mag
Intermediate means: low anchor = 13.9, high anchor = 13.9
